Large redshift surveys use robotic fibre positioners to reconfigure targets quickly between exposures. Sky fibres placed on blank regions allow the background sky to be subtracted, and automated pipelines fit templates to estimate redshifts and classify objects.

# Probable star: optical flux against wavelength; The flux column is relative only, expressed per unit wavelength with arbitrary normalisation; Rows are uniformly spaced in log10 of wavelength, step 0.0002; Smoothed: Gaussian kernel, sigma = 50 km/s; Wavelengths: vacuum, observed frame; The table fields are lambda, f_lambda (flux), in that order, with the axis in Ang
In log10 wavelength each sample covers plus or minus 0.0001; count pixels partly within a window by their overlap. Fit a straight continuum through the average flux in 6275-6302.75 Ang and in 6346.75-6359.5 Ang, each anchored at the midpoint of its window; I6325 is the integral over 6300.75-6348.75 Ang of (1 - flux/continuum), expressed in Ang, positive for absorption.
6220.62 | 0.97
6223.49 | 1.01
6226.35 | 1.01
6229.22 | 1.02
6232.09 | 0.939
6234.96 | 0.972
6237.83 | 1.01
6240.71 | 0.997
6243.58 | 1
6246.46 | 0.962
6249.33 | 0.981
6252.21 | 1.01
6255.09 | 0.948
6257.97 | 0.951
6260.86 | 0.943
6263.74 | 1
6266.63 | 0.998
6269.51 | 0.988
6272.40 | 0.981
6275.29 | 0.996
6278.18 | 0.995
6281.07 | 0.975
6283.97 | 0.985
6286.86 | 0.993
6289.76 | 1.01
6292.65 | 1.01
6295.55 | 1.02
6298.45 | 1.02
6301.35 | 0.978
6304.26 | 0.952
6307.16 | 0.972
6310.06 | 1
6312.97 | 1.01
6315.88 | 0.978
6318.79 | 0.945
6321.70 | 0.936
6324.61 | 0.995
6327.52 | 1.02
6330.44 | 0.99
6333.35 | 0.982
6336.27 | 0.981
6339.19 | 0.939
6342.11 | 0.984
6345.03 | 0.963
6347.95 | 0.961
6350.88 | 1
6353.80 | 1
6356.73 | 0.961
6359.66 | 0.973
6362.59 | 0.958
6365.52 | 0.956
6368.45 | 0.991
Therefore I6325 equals 0.6 Ang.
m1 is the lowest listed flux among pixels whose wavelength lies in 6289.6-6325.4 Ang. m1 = 0.936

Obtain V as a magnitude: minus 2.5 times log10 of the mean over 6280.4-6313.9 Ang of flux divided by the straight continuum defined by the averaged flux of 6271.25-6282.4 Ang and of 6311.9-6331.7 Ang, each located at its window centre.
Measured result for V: -0.01 mag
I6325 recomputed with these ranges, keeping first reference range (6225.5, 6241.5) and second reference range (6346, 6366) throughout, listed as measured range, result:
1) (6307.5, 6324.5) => 0.1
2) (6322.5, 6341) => -0.1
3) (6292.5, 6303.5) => -0.2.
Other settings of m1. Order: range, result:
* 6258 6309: 0.943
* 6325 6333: 0.99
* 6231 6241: 0.939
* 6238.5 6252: 0.962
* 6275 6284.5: 0.975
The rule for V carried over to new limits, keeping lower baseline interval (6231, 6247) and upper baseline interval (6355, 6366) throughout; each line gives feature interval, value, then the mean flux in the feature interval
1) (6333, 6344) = 0.00 mag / 0.97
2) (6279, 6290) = -0.02 mag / 0.988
